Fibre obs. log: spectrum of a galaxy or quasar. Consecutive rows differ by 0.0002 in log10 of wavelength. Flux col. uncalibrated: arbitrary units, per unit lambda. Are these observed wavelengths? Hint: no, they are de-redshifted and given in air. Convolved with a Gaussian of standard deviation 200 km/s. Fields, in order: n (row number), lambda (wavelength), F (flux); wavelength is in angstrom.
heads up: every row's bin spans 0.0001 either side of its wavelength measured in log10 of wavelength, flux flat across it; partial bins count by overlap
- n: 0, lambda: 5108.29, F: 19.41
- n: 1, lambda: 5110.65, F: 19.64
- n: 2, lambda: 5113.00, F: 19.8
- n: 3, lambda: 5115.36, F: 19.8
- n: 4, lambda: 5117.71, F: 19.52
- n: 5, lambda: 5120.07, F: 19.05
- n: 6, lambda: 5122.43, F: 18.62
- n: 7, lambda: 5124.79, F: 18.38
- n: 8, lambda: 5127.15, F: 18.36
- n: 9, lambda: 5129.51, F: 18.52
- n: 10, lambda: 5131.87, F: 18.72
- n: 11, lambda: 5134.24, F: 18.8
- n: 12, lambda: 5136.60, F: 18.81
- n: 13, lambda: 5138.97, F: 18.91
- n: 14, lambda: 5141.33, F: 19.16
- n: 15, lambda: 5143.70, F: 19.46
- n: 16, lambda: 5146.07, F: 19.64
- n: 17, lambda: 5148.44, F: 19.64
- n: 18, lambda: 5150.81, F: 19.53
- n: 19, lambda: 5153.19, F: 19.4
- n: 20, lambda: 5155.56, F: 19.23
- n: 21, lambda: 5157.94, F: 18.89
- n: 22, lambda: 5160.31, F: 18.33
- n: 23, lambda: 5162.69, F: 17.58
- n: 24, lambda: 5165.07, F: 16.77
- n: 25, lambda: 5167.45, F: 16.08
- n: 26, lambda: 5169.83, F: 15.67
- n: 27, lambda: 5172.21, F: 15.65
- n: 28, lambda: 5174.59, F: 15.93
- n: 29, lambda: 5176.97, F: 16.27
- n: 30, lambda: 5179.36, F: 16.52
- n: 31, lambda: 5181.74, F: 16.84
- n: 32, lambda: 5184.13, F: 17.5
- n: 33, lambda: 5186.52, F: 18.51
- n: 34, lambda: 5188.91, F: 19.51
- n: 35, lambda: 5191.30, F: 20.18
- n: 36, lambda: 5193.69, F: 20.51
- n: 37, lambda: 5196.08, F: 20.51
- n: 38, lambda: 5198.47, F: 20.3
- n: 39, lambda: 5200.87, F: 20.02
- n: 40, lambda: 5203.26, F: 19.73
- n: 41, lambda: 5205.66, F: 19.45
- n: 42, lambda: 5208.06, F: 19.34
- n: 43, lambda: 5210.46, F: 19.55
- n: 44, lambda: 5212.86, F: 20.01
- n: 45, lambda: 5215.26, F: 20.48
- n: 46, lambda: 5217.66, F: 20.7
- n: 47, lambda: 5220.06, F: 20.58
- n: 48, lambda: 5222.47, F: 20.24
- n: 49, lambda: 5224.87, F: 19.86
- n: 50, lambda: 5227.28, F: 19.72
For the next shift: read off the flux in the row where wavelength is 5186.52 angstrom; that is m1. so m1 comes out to 18.51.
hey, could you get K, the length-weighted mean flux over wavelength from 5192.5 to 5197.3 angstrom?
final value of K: 20.5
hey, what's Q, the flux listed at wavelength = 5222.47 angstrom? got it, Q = 20.24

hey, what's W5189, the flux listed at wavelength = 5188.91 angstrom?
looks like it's 19.51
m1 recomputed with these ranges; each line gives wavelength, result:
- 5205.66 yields 19.45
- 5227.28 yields 19.72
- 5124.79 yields 18.38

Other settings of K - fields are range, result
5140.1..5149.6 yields 19.5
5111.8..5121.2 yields 19.6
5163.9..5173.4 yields 16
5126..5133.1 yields 18.5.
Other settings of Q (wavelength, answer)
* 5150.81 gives 19.53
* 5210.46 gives 19.55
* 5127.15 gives 18.36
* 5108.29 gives 19.41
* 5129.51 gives 18.52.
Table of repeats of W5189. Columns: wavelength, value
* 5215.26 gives 20.48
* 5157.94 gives 18.89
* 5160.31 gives 18.33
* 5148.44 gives 19.64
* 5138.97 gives 18.91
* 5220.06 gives 20.58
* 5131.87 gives 18.72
